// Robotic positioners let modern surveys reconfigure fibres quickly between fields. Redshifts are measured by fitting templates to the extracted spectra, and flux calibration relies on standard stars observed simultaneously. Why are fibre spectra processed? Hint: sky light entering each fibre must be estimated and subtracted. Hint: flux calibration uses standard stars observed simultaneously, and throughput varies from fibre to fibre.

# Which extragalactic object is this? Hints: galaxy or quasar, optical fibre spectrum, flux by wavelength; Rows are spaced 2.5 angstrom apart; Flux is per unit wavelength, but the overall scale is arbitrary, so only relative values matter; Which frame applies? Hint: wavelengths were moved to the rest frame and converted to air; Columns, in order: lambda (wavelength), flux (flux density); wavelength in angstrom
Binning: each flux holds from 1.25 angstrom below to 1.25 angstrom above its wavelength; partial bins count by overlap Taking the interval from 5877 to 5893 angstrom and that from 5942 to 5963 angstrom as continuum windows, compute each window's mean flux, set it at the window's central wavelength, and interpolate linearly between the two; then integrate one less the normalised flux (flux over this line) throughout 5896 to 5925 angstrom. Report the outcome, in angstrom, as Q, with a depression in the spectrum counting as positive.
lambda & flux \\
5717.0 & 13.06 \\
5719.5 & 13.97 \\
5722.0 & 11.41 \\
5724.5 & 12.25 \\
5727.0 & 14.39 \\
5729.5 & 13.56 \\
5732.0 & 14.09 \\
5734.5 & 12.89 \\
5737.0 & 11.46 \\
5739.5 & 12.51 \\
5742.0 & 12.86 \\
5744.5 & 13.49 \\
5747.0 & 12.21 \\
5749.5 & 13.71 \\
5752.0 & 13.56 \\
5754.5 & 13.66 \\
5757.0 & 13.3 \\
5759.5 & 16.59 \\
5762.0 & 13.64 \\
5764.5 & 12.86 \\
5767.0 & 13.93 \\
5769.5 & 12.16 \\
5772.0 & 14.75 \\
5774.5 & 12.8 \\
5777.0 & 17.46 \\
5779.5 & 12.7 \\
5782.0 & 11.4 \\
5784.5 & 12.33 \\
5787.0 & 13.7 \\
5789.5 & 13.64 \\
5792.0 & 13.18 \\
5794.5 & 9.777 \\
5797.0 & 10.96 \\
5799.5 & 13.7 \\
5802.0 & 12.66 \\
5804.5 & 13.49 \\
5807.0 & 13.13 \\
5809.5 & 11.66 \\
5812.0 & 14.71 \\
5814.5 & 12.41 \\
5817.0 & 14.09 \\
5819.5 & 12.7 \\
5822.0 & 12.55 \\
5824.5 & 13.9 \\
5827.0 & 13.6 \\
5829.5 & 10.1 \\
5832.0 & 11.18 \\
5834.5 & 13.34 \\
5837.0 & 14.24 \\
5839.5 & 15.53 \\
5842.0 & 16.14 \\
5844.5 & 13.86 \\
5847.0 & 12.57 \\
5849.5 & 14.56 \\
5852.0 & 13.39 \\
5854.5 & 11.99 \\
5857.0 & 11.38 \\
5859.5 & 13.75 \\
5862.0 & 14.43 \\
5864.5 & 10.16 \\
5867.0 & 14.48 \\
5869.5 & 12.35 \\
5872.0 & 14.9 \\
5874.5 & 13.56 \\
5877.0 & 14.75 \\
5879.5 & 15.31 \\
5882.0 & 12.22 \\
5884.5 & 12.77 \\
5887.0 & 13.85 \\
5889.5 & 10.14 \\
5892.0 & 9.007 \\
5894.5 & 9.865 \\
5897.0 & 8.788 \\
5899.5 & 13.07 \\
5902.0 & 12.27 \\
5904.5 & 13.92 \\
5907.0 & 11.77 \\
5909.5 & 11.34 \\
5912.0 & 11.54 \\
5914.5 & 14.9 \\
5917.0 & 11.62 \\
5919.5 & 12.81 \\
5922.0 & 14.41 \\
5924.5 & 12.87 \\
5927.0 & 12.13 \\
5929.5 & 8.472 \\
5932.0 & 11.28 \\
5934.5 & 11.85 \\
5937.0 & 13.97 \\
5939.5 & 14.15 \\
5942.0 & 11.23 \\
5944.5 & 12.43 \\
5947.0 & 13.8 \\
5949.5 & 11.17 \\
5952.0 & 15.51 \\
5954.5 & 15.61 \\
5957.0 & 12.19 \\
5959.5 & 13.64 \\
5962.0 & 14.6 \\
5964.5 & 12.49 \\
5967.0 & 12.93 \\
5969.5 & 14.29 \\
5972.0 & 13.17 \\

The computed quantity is 0.9 angstrom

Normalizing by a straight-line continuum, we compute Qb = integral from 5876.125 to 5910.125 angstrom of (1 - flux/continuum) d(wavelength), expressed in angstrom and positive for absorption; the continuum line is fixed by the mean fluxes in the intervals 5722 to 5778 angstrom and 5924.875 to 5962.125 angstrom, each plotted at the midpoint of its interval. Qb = 2.3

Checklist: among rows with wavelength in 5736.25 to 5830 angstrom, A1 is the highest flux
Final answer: 17.46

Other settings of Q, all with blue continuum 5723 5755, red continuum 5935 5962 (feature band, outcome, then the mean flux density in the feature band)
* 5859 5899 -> 2.4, 12.5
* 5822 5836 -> 0.8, 12.5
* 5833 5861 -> -0.9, 13.7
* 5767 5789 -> -0.5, 13.4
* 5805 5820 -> 0.0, 13.2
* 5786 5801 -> 0.8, 12.5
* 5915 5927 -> 0.3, 13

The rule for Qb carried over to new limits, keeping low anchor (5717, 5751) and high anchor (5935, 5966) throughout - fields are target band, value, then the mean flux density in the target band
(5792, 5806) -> 0.93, 12.2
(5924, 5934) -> 1.66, 11.1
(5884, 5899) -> 2.83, 10.8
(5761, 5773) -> -0.36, 13.4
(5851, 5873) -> 0.42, 13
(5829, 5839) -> 0.41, 12.6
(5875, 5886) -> -0.43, 13.8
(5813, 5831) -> 0.51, 12.8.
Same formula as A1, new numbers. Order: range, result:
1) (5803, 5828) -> 14.71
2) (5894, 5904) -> 13.07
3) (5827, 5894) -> 16.14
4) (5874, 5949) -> 15.31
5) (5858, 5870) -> 14.48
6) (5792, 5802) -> 13.7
